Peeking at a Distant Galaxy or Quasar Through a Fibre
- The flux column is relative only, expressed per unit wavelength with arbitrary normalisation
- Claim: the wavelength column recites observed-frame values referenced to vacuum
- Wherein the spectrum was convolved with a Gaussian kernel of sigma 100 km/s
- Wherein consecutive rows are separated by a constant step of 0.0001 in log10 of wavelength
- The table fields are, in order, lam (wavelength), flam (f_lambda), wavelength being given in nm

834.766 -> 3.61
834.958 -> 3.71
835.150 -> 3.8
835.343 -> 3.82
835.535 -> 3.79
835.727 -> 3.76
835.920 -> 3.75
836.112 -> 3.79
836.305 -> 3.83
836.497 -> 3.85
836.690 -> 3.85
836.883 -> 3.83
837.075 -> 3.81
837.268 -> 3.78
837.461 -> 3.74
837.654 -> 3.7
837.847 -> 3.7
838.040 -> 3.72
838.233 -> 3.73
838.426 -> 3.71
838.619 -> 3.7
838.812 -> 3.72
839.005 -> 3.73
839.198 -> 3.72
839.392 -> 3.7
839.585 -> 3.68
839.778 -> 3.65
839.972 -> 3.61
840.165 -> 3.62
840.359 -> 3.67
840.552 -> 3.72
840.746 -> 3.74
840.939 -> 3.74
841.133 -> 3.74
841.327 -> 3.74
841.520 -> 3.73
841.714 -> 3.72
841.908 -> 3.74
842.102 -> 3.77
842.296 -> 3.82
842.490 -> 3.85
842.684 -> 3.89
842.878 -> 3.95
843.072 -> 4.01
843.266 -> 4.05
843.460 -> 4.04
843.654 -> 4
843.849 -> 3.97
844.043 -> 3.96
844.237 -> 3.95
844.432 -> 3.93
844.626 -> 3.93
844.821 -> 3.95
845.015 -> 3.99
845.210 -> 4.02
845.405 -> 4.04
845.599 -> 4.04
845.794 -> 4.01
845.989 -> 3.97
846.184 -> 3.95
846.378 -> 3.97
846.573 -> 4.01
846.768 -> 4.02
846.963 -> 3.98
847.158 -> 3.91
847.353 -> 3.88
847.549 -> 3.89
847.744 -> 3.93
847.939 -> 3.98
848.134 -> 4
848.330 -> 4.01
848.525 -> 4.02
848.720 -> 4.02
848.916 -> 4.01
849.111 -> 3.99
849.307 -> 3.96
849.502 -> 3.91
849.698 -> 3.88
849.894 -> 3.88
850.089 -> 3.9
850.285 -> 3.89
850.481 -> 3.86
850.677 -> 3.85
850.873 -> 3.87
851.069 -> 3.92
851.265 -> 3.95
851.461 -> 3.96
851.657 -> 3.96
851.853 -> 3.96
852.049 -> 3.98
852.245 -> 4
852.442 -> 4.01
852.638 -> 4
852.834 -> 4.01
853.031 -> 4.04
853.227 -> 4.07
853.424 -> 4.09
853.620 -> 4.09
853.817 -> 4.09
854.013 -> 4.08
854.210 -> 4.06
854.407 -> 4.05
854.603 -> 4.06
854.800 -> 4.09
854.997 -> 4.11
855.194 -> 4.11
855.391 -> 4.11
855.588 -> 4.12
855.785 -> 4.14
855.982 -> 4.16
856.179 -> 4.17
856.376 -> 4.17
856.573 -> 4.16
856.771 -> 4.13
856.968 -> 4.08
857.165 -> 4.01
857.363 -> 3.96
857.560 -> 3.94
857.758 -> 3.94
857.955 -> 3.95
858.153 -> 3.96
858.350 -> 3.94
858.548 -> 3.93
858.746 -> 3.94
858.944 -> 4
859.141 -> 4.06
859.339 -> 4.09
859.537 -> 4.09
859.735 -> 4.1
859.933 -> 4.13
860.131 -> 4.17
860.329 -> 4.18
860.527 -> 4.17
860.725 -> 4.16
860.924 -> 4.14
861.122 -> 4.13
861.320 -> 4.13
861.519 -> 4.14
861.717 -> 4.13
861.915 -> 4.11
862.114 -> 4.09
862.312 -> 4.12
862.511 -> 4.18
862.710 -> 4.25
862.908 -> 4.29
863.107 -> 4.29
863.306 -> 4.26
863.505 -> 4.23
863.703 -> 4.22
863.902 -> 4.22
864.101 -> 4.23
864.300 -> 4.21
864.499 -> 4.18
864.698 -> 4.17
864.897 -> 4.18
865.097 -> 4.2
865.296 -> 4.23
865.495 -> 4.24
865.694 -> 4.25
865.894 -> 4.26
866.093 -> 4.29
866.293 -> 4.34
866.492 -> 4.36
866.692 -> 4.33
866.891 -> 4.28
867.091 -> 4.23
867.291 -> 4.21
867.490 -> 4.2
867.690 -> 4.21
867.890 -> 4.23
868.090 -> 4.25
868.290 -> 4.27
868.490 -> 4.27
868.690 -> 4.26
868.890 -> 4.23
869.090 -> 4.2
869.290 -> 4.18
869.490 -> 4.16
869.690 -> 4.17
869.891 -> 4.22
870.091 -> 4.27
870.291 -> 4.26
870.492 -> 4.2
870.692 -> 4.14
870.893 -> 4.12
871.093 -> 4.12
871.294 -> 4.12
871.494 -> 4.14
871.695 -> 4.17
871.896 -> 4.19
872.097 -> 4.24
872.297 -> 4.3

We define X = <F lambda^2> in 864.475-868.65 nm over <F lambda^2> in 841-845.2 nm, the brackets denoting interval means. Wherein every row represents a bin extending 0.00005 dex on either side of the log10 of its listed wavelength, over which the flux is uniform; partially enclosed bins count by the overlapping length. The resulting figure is 1.15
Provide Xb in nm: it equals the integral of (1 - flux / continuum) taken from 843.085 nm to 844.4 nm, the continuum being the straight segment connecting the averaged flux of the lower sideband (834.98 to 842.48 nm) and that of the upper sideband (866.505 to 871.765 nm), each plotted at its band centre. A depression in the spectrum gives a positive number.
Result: -0.06 nm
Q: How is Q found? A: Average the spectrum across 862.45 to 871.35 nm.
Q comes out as 4.23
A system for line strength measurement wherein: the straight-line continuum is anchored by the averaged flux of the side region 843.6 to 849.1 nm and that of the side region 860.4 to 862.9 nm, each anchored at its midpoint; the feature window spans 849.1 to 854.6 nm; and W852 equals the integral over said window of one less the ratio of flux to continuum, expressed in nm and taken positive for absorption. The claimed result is 0.09 nm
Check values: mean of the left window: 3.98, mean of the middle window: 3.98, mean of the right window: 4.15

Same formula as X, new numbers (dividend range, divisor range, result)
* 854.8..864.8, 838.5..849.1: 1.10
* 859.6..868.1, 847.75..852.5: 1.10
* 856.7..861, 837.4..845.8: 1.10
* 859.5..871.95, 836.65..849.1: 1.15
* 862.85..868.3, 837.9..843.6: 1.19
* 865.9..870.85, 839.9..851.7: 1.14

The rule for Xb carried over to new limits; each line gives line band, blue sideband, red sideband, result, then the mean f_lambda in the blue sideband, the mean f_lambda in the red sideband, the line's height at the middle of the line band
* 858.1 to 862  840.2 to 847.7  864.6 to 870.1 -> 0.04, 3.9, 4.24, 4.13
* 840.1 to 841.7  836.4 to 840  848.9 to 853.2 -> 0.03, 3.74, 3.95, 3.78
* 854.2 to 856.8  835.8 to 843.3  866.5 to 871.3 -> -0.07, 3.76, 4.22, 4.01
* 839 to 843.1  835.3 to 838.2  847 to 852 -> 0.09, 3.78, 3.94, 3.83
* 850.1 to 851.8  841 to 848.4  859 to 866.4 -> 0.05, 3.93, 4.18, 4.02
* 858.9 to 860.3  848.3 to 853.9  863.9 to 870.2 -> 0.00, 3.97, 4.24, 4.11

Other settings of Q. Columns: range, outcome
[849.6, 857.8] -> 4.02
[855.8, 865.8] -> 4.13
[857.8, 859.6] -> 3.99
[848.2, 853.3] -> 3.96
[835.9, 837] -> 3.82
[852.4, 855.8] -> 4.07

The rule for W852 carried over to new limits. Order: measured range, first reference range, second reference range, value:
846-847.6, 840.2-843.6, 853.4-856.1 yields -0.01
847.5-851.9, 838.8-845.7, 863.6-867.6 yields 0.03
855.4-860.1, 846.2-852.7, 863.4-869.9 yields 0.04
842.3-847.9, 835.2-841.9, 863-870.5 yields -0.16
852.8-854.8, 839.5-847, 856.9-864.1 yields -0.03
